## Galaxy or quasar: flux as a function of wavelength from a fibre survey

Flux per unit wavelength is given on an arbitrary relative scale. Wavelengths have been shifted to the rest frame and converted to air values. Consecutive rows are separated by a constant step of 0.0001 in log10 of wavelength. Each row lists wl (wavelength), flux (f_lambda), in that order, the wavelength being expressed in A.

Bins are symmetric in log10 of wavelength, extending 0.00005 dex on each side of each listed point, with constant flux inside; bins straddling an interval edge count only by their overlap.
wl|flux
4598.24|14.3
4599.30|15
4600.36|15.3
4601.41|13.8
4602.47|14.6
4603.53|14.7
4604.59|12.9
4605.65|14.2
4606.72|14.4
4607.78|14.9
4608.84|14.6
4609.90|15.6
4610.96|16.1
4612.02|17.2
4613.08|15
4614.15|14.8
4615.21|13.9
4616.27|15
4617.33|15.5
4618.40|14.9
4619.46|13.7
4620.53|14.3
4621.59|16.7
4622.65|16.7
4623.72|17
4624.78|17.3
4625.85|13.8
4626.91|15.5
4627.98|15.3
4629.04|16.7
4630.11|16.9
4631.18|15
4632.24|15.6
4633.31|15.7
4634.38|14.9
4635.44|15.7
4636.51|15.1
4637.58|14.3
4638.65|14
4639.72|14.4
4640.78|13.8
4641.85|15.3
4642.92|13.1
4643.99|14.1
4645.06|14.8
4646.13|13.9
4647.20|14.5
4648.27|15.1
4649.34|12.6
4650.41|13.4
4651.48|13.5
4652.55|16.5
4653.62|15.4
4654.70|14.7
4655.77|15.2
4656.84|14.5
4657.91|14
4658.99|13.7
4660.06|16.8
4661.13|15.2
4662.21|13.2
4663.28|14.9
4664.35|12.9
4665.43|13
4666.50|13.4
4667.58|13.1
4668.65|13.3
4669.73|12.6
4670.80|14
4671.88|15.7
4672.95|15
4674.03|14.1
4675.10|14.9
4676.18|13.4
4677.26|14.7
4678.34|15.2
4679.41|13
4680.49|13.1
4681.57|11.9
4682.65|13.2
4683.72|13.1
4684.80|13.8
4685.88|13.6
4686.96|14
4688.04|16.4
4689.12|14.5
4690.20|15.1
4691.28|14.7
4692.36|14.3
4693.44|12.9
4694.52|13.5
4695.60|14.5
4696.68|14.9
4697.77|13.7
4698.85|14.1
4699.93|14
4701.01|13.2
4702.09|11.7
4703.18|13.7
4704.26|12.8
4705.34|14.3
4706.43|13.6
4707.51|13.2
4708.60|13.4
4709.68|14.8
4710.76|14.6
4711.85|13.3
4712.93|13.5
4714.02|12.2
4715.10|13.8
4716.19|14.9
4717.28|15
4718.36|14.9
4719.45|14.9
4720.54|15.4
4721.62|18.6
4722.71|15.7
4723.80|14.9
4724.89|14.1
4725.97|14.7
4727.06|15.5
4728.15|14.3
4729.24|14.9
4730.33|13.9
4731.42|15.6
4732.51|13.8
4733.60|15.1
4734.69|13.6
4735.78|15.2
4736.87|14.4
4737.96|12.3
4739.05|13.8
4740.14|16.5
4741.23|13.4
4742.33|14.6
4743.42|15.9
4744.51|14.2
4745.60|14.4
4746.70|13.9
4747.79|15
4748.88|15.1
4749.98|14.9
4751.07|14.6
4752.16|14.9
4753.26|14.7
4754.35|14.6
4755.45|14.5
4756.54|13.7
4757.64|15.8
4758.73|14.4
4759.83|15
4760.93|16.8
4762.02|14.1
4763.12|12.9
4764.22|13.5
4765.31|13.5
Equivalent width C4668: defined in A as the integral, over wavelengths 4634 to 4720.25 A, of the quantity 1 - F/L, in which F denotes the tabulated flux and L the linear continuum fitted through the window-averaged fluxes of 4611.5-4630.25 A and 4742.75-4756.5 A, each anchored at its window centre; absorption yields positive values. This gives 6.1 A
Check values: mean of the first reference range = 15.5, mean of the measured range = 14.1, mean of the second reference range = 14.7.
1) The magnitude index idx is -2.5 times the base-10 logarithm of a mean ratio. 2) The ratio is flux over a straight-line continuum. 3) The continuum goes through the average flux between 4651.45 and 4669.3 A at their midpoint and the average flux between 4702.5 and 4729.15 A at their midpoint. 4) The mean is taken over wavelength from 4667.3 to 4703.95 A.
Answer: 0.03 mag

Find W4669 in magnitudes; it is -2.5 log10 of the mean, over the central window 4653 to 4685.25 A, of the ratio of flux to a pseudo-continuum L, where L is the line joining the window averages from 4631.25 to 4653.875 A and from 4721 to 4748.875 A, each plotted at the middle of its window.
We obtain 0.04 mag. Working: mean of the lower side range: 14.6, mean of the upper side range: 14.7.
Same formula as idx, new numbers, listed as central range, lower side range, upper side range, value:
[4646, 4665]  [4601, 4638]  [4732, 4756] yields 0.04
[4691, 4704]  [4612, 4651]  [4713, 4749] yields 0.08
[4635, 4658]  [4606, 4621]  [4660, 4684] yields -0.01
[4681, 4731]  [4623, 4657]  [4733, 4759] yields 0.04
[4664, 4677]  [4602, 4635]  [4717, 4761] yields 0.09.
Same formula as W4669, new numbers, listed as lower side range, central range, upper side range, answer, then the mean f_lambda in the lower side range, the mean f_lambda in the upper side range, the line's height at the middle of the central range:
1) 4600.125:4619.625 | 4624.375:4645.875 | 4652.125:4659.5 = -0.02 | 14.8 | 14.8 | 14.8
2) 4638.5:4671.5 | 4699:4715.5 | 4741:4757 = 0.07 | 14.2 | 14.6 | 14.4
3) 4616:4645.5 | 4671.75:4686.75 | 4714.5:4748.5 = 0.08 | 15.2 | 14.7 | 15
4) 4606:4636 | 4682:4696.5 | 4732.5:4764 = 0.06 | 15.4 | 14.6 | 15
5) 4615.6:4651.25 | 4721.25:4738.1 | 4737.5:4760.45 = -0.01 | 15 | 14.6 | 14.7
